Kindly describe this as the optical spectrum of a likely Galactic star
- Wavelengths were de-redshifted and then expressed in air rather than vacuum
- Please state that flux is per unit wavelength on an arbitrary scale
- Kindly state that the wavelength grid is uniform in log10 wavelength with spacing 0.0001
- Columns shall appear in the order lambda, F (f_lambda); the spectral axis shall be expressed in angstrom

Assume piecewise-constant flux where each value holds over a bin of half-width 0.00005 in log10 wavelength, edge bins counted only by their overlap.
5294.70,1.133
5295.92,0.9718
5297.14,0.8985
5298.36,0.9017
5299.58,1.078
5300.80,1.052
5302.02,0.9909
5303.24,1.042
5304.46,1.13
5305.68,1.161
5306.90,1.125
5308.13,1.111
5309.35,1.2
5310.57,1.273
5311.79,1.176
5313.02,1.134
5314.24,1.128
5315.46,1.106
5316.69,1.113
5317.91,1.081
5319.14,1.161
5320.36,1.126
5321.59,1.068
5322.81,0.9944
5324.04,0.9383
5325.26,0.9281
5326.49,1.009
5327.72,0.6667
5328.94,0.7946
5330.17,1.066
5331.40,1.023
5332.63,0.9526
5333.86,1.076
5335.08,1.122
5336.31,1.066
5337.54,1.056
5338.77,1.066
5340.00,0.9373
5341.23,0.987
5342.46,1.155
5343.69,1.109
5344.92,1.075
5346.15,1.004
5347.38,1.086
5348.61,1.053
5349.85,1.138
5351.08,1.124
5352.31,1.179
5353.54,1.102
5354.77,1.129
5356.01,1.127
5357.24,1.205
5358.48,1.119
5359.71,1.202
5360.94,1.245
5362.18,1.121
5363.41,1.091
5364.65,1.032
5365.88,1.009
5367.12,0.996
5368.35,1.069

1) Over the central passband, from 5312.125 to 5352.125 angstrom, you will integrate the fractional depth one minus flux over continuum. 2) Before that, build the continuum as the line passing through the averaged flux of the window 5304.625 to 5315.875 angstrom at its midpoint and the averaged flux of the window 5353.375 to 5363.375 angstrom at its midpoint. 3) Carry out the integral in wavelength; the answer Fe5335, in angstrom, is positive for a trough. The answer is 3.9 angstrom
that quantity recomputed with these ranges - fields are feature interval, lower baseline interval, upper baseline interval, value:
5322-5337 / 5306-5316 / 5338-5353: 1.9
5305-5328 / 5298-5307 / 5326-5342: -1.2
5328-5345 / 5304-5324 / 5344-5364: 1.5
